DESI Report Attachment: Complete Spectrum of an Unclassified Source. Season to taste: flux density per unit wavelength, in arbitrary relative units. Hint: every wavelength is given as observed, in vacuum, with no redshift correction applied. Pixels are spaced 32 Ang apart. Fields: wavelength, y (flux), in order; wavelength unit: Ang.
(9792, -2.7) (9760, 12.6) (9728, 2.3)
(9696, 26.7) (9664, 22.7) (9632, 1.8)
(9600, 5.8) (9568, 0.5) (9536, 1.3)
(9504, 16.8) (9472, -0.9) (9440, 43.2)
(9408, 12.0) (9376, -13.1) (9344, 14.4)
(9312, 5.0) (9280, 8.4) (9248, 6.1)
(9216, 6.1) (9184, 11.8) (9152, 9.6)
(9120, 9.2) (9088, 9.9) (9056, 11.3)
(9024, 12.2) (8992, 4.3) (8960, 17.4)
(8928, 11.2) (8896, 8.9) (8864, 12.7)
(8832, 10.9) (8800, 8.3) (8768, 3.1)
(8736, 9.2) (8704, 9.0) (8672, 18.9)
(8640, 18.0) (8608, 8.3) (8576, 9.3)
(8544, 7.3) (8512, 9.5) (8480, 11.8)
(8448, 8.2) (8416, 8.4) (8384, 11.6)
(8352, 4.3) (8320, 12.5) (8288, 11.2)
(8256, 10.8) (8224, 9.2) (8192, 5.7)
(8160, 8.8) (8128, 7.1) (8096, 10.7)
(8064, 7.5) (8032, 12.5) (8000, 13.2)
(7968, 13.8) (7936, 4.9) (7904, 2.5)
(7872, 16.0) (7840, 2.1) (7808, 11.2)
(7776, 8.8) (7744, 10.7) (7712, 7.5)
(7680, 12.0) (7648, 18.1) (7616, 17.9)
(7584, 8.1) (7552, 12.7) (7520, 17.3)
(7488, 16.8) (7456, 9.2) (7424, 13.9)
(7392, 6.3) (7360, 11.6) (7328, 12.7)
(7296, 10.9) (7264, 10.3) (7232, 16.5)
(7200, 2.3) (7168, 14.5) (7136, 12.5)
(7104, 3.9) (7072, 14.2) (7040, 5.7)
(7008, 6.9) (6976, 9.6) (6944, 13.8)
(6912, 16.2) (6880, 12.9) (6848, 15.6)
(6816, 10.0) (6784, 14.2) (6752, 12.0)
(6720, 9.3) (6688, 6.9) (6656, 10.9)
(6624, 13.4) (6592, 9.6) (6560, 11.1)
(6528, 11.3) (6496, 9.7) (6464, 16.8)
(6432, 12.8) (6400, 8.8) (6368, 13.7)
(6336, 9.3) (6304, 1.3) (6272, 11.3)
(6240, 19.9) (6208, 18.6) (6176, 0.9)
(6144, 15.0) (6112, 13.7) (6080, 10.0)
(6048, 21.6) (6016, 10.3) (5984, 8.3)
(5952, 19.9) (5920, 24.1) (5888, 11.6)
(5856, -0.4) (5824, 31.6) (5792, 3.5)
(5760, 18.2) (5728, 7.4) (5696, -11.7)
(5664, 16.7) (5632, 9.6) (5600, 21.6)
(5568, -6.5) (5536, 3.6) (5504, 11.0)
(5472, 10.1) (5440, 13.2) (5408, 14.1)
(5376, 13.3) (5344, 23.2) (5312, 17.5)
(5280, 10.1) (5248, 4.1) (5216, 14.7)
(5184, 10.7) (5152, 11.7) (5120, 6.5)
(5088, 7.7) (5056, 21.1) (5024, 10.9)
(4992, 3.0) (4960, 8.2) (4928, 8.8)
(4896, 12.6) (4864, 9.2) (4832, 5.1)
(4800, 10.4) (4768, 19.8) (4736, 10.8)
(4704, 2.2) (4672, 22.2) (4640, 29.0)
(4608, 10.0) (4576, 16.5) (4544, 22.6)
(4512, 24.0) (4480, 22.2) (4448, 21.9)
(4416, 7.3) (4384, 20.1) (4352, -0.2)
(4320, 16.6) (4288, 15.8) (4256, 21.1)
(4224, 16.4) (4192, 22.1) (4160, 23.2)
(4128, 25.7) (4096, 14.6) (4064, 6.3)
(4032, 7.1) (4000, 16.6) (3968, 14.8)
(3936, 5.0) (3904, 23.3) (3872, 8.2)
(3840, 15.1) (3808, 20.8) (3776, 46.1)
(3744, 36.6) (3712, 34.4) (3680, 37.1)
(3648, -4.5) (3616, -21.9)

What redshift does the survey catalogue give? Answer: 1.596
